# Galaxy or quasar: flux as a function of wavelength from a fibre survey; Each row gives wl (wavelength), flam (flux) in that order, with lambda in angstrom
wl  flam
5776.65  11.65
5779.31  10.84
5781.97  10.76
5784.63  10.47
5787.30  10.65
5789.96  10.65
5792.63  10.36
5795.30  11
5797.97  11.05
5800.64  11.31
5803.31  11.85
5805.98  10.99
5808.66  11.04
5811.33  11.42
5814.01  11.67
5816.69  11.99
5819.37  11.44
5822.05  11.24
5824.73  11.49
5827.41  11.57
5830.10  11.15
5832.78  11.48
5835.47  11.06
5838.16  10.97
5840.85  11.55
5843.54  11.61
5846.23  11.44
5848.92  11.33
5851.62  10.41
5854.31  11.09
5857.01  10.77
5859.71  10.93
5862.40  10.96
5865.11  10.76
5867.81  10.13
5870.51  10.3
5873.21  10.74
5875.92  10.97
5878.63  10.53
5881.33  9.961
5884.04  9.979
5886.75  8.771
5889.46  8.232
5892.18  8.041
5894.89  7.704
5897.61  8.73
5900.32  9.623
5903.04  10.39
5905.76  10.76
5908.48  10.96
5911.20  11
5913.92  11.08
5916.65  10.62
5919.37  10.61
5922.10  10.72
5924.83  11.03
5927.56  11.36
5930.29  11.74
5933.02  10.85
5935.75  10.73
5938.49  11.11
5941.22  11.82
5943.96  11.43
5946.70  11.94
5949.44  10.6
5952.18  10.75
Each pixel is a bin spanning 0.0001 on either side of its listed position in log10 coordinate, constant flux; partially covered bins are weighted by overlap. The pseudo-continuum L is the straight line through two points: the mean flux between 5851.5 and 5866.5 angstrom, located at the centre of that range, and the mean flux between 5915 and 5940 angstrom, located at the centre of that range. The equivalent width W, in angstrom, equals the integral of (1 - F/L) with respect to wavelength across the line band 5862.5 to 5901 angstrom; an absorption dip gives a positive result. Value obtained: 4.4 angstrom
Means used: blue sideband 10.9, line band 9.65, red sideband 11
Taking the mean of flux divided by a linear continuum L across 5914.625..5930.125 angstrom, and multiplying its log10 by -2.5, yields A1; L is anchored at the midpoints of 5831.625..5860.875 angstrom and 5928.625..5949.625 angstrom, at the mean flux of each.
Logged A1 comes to 0.034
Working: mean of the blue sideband 11.1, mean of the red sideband 11.3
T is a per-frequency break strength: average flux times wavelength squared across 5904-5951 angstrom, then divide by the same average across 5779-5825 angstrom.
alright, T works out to 1.0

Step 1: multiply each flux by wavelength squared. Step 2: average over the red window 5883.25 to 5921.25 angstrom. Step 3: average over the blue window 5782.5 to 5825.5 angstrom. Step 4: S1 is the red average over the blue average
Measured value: 0.9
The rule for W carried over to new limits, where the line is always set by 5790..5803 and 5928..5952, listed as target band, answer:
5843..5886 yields 1.57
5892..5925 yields 3.11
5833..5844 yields -0.23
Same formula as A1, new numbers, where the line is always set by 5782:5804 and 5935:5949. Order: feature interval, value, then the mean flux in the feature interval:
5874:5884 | 0.074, 10.4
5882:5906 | 0.229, 9.08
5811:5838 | -0.043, 11.4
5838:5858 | -0.010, 11.2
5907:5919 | 0.038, 10.9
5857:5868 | 0.035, 10.8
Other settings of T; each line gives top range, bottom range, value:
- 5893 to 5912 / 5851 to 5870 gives 0.93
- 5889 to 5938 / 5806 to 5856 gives 0.94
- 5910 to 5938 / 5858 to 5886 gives 1.06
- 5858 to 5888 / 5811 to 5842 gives 0.92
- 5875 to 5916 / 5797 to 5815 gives 0.89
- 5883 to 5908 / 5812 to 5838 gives 0.82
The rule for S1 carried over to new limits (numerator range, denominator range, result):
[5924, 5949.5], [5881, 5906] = 1.26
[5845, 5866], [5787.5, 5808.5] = 1.02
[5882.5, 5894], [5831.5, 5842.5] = 0.79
